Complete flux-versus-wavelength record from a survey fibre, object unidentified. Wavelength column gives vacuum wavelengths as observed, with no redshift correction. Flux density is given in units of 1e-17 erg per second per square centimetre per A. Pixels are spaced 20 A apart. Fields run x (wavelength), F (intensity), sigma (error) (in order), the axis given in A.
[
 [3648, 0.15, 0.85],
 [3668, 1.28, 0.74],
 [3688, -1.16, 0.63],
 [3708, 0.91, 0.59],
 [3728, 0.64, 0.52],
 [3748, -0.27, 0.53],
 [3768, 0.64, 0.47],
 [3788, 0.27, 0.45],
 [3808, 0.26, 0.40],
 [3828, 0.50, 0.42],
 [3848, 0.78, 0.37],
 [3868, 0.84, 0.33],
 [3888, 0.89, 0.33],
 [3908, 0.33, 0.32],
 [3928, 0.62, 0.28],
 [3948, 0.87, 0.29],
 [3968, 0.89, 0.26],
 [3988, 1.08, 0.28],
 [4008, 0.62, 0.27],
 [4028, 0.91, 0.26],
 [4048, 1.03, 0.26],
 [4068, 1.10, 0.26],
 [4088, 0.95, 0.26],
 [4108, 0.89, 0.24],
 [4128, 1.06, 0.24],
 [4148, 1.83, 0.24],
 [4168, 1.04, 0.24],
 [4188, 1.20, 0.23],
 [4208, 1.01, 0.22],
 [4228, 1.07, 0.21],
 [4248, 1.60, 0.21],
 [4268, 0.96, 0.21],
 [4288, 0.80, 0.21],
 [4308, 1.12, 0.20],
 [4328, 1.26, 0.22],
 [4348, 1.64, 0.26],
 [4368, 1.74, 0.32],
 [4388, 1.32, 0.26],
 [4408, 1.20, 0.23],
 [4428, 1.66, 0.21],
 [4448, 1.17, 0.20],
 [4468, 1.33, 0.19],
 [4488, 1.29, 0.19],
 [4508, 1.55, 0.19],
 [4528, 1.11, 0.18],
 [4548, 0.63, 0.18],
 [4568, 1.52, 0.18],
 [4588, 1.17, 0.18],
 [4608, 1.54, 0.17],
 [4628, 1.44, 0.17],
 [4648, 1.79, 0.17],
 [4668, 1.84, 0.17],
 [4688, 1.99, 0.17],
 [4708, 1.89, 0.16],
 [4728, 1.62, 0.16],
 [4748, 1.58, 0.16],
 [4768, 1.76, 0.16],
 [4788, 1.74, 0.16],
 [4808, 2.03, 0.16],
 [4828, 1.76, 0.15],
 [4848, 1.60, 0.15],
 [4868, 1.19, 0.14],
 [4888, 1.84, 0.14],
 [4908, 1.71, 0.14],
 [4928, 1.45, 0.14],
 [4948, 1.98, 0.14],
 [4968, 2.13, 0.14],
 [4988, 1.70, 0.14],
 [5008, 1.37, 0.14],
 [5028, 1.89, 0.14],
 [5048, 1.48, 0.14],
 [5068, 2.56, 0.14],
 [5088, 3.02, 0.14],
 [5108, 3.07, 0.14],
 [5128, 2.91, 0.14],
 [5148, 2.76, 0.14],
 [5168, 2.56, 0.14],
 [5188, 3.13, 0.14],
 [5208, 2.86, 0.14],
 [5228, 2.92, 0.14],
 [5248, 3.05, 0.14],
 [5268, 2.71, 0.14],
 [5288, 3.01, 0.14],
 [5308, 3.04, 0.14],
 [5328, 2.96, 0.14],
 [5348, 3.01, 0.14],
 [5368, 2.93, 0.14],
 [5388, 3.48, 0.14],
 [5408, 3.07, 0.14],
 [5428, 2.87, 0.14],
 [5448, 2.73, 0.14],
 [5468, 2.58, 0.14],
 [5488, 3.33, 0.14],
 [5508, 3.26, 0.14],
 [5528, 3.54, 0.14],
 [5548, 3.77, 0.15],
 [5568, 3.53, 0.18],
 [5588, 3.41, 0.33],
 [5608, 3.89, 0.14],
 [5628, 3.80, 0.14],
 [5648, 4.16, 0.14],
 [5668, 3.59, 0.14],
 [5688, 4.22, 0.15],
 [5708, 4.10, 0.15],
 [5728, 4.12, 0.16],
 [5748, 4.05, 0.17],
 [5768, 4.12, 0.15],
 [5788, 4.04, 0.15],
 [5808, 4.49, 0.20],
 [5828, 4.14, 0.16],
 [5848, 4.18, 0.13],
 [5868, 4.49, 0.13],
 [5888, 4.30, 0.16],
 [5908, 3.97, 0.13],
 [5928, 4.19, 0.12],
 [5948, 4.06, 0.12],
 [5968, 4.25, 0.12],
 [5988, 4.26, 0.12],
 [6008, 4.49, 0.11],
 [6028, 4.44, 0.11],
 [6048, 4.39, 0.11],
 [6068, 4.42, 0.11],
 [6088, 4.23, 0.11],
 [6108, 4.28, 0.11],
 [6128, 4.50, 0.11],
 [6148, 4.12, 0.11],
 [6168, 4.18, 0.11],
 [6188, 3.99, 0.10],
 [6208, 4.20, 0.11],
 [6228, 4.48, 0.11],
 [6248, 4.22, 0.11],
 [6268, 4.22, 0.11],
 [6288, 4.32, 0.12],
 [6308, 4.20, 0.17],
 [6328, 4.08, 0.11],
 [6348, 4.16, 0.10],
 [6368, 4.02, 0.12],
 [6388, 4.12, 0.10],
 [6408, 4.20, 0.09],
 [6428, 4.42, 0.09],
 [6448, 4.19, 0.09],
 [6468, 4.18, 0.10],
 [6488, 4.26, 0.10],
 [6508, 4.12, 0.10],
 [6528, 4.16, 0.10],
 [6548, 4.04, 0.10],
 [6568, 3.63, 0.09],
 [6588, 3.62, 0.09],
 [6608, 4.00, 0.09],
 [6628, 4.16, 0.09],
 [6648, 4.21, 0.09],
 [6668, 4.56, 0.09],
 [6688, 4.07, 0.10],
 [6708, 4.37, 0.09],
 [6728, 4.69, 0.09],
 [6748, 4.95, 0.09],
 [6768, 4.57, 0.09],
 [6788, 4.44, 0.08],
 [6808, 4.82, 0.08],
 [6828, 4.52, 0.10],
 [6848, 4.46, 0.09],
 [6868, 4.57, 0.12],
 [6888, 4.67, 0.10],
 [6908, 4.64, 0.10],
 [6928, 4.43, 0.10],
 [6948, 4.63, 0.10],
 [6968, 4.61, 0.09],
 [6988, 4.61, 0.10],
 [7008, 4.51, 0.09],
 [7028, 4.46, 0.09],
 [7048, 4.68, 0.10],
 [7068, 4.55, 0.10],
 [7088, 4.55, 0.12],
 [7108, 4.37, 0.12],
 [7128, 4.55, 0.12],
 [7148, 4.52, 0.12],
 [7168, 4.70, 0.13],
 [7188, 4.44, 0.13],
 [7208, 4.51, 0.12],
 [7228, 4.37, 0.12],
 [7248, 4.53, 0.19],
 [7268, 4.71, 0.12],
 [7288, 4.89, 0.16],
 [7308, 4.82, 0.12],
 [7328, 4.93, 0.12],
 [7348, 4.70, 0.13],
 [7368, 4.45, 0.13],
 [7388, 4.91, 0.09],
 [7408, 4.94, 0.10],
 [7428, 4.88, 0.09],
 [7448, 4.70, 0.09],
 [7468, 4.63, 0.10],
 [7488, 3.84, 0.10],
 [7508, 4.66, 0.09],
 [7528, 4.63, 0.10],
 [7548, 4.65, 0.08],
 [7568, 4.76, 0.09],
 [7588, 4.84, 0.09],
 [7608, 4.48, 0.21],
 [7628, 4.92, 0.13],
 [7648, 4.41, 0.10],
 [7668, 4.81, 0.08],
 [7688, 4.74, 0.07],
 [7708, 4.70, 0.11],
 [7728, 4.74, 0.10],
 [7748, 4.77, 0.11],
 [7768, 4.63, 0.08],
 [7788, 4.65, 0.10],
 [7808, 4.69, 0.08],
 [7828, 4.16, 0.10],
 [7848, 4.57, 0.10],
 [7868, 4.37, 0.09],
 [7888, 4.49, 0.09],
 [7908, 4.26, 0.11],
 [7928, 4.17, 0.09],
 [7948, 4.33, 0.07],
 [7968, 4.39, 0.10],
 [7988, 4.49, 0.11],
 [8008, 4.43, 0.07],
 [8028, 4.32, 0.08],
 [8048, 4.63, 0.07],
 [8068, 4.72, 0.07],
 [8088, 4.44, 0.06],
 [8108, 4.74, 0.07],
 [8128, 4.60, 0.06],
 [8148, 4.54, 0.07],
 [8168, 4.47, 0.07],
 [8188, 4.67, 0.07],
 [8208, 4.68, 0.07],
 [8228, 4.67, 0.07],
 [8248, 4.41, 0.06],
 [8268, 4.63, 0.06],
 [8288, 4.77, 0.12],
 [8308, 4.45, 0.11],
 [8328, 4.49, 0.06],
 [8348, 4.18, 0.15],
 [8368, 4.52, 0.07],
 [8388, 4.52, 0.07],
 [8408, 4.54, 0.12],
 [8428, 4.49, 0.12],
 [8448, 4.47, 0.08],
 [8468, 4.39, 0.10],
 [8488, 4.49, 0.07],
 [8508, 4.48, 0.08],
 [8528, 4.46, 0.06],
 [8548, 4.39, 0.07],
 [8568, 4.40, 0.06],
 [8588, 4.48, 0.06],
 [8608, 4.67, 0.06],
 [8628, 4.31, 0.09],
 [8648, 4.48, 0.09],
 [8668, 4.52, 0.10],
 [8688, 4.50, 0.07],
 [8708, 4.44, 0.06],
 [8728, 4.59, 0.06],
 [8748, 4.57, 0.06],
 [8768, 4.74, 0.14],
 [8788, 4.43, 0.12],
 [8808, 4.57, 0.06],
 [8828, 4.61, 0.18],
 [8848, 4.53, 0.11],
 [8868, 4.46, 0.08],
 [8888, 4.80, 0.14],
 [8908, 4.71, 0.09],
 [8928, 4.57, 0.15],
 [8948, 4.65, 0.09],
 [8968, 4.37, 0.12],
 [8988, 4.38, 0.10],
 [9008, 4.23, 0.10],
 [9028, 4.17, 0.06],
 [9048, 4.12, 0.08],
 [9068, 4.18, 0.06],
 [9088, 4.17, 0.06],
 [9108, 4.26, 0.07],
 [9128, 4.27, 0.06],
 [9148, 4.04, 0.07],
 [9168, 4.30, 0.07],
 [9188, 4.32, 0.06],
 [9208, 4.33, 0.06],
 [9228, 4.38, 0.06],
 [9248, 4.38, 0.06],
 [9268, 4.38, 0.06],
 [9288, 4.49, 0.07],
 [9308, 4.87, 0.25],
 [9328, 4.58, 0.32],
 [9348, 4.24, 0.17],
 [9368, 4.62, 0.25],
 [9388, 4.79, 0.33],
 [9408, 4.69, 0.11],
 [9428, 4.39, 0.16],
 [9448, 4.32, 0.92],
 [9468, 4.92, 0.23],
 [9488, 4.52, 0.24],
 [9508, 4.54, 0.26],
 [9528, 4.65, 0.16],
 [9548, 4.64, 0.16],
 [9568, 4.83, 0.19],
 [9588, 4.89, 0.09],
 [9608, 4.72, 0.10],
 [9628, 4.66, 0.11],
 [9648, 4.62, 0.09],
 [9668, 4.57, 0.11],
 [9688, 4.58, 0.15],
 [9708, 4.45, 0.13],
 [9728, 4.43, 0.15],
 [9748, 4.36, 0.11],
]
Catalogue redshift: 0.270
